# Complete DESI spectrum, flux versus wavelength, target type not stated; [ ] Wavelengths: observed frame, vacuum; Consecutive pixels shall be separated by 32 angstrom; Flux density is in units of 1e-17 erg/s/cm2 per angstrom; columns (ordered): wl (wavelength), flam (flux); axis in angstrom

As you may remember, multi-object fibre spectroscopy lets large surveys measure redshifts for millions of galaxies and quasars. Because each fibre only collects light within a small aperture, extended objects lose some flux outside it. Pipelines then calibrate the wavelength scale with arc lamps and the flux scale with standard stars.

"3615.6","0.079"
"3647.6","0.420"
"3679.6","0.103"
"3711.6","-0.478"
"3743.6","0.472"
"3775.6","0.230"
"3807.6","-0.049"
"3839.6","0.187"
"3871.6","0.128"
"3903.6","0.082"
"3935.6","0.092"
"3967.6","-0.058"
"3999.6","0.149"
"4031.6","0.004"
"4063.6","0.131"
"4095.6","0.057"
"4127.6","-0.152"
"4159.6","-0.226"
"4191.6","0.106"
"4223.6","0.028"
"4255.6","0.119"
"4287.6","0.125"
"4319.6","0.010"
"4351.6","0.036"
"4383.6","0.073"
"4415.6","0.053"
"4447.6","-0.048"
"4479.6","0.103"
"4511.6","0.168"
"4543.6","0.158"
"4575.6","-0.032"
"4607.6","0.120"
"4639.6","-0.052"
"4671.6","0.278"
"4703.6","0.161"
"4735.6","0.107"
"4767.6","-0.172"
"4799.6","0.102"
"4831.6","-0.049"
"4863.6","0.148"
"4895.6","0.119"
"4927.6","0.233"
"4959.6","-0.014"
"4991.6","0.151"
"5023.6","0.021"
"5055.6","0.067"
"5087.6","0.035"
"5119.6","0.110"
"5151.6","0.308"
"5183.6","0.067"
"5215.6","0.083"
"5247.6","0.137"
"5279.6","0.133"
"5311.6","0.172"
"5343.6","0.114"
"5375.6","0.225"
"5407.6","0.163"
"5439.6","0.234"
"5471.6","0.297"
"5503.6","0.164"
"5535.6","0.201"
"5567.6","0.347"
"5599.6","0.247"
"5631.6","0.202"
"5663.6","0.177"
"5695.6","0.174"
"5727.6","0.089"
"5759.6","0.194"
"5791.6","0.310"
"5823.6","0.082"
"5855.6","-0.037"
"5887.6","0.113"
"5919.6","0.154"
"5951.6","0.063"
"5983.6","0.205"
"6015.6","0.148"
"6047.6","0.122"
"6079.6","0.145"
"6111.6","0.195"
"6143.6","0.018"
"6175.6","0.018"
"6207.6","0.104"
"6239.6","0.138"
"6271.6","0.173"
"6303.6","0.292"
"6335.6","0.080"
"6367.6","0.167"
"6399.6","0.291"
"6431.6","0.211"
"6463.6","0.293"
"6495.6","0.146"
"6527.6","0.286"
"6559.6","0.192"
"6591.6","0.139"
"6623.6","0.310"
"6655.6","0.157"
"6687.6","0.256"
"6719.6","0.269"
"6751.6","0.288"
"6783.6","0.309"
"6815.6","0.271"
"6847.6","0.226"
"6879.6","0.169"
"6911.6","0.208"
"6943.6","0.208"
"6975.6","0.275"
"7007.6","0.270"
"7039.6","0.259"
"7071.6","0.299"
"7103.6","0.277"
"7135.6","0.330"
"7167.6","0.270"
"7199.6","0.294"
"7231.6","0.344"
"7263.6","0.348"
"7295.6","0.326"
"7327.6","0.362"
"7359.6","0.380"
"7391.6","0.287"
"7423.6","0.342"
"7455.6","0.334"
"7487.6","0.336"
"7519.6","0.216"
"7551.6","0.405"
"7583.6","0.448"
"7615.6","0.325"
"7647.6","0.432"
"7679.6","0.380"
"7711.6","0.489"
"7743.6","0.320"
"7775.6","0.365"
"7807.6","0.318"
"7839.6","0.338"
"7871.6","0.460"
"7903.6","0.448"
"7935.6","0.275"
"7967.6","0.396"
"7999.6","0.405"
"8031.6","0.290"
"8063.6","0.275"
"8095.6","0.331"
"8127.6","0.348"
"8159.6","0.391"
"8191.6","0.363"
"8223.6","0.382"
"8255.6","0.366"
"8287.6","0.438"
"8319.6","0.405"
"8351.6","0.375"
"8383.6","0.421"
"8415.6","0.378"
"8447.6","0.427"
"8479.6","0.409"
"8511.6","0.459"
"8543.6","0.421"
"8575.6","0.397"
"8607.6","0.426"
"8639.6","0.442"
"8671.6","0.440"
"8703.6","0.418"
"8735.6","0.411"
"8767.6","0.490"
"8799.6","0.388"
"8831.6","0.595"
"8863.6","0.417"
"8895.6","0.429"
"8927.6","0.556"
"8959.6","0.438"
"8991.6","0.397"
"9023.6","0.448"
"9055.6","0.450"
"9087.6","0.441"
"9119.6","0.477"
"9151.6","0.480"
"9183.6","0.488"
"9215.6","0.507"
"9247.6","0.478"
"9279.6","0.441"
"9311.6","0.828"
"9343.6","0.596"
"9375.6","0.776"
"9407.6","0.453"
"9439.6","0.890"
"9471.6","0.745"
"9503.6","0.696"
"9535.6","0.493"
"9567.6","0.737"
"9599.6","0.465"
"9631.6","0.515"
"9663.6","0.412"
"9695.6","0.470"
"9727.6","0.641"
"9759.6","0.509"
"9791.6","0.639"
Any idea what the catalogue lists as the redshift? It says 0.608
